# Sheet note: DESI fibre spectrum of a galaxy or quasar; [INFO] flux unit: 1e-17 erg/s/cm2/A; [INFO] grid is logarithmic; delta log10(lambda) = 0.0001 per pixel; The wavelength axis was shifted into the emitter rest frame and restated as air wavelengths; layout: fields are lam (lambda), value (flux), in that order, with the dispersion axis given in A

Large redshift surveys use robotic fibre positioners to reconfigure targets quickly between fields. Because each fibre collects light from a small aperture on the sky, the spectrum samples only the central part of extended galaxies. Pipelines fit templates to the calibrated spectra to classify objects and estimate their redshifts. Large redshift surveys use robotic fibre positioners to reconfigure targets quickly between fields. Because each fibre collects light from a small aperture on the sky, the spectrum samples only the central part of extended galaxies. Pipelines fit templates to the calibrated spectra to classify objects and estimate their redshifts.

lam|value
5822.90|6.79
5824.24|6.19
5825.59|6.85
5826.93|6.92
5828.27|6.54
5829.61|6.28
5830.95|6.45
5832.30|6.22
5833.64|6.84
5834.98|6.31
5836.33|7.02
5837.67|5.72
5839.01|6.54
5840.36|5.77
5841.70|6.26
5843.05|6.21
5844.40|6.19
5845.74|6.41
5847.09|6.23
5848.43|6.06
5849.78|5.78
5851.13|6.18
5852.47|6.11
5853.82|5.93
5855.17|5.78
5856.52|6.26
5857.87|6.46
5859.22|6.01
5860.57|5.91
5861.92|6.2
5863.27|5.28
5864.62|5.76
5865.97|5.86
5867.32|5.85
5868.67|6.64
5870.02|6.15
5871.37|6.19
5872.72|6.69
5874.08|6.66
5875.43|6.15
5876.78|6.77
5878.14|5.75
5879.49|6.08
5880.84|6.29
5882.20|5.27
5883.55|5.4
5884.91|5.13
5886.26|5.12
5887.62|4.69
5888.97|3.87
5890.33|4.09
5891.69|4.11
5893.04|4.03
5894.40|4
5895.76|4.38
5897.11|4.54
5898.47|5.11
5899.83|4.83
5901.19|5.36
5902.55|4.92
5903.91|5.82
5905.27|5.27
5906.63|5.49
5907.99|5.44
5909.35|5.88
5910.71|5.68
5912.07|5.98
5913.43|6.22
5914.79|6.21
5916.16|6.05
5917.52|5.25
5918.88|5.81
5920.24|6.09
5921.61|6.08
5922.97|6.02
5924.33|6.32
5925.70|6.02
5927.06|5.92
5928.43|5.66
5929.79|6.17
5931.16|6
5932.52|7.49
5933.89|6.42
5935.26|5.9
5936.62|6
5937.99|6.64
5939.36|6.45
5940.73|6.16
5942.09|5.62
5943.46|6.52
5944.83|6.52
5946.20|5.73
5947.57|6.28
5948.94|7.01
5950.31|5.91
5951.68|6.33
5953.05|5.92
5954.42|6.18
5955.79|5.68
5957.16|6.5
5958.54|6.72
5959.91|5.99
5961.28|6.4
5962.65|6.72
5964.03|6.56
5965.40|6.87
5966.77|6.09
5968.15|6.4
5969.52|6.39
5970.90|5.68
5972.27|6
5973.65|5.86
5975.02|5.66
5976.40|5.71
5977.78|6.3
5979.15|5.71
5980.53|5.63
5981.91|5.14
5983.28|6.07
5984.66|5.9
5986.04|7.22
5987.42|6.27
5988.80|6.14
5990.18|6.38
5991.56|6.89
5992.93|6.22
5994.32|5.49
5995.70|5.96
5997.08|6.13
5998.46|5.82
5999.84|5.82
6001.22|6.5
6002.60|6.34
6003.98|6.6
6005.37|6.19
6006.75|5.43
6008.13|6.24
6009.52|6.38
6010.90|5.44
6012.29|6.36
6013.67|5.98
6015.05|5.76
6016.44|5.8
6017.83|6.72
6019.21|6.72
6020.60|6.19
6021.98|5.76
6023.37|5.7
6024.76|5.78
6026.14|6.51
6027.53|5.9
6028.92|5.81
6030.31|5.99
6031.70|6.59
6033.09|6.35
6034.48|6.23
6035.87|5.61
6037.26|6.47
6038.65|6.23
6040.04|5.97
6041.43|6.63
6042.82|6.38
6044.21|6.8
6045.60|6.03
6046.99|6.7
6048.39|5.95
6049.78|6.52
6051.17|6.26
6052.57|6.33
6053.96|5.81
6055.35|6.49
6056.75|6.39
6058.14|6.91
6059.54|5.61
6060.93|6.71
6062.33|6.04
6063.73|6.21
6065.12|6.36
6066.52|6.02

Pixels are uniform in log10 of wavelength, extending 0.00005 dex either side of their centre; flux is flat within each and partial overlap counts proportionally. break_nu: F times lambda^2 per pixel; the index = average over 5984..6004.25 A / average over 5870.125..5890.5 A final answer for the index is 1.15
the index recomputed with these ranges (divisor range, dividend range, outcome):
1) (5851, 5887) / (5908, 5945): 1.04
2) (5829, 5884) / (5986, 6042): 1.05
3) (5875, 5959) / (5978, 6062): 1.11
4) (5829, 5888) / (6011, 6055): 1.08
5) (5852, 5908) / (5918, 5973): 1.16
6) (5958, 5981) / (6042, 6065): 1.06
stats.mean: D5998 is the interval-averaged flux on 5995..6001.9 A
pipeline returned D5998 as 6.05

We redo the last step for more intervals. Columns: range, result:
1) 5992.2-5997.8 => 5.96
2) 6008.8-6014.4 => 6.04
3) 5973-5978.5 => 5.89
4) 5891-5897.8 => 4.22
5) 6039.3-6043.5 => 6.33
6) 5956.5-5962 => 6.4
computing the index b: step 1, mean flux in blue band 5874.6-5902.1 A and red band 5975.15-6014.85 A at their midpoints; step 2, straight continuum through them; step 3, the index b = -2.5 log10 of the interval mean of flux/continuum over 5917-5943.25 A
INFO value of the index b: -0.13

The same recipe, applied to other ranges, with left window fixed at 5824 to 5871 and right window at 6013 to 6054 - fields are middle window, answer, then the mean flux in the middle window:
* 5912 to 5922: 0.044 mag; 5.95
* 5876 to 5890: 0.148 mag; 5.41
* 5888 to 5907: 0.303 mag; 4.69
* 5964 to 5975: 0.002 mag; 6.18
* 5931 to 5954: -0.017 mag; 6.29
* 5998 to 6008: 0.013 mag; 6.12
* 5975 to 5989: 0.037 mag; 5.98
